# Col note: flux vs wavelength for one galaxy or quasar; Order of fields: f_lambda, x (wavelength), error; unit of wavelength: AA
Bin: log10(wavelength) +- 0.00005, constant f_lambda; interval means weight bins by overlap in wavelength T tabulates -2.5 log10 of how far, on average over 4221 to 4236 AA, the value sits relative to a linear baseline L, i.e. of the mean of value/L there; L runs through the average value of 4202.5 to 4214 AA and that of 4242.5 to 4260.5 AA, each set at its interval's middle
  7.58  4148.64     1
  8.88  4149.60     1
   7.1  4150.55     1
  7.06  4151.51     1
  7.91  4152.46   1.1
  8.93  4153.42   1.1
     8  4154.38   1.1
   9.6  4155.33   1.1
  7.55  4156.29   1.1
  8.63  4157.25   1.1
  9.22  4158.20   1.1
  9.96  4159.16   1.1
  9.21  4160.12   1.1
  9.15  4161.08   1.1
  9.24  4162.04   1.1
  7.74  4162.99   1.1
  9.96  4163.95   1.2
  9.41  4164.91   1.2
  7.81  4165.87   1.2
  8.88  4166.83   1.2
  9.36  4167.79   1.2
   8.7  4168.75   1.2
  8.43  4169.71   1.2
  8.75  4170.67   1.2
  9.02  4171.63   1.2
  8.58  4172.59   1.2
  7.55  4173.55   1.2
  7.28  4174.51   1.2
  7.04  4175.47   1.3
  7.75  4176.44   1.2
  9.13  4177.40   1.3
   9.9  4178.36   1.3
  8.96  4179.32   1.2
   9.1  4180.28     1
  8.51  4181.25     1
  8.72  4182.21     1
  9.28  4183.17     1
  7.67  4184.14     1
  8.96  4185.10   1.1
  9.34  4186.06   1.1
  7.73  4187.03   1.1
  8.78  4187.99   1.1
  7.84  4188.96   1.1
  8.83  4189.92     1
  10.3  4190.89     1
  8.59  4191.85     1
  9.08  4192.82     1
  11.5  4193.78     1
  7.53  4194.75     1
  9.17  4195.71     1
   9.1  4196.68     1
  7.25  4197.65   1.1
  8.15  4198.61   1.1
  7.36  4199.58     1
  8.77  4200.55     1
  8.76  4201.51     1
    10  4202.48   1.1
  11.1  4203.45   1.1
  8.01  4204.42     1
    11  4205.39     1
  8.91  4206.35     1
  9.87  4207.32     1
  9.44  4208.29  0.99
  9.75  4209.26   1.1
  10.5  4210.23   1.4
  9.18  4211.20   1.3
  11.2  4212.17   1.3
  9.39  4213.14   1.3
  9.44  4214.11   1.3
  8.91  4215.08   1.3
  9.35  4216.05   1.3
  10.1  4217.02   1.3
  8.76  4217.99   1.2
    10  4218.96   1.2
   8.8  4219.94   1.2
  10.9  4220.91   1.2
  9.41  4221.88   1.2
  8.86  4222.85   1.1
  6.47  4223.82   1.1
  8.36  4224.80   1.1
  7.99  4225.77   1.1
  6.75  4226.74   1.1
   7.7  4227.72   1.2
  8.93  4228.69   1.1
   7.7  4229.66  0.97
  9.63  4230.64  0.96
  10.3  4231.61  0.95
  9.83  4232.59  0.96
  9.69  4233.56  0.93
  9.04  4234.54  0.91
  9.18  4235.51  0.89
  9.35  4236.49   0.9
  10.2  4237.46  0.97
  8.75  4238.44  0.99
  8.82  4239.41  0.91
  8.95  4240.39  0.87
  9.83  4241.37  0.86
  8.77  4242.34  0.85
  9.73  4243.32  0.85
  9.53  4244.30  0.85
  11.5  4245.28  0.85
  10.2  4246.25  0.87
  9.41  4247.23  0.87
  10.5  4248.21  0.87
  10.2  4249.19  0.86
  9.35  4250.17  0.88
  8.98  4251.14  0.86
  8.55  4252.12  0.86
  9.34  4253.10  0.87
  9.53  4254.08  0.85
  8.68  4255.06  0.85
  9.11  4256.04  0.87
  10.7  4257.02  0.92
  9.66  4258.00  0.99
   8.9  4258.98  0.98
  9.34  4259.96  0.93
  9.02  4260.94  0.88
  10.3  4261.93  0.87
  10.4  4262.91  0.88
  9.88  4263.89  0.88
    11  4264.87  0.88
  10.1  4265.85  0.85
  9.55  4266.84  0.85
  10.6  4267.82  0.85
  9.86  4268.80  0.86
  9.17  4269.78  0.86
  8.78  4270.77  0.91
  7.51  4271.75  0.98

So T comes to 0.12 mag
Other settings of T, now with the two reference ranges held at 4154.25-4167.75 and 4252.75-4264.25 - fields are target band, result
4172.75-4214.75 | 0.021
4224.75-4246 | 0.032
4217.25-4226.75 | 0.067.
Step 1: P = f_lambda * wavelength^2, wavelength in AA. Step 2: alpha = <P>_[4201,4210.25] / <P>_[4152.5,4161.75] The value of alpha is 1.12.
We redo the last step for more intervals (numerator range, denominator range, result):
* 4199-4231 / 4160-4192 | 1.07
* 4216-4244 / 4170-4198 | 1.07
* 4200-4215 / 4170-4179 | 1.18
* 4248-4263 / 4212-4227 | 1.07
